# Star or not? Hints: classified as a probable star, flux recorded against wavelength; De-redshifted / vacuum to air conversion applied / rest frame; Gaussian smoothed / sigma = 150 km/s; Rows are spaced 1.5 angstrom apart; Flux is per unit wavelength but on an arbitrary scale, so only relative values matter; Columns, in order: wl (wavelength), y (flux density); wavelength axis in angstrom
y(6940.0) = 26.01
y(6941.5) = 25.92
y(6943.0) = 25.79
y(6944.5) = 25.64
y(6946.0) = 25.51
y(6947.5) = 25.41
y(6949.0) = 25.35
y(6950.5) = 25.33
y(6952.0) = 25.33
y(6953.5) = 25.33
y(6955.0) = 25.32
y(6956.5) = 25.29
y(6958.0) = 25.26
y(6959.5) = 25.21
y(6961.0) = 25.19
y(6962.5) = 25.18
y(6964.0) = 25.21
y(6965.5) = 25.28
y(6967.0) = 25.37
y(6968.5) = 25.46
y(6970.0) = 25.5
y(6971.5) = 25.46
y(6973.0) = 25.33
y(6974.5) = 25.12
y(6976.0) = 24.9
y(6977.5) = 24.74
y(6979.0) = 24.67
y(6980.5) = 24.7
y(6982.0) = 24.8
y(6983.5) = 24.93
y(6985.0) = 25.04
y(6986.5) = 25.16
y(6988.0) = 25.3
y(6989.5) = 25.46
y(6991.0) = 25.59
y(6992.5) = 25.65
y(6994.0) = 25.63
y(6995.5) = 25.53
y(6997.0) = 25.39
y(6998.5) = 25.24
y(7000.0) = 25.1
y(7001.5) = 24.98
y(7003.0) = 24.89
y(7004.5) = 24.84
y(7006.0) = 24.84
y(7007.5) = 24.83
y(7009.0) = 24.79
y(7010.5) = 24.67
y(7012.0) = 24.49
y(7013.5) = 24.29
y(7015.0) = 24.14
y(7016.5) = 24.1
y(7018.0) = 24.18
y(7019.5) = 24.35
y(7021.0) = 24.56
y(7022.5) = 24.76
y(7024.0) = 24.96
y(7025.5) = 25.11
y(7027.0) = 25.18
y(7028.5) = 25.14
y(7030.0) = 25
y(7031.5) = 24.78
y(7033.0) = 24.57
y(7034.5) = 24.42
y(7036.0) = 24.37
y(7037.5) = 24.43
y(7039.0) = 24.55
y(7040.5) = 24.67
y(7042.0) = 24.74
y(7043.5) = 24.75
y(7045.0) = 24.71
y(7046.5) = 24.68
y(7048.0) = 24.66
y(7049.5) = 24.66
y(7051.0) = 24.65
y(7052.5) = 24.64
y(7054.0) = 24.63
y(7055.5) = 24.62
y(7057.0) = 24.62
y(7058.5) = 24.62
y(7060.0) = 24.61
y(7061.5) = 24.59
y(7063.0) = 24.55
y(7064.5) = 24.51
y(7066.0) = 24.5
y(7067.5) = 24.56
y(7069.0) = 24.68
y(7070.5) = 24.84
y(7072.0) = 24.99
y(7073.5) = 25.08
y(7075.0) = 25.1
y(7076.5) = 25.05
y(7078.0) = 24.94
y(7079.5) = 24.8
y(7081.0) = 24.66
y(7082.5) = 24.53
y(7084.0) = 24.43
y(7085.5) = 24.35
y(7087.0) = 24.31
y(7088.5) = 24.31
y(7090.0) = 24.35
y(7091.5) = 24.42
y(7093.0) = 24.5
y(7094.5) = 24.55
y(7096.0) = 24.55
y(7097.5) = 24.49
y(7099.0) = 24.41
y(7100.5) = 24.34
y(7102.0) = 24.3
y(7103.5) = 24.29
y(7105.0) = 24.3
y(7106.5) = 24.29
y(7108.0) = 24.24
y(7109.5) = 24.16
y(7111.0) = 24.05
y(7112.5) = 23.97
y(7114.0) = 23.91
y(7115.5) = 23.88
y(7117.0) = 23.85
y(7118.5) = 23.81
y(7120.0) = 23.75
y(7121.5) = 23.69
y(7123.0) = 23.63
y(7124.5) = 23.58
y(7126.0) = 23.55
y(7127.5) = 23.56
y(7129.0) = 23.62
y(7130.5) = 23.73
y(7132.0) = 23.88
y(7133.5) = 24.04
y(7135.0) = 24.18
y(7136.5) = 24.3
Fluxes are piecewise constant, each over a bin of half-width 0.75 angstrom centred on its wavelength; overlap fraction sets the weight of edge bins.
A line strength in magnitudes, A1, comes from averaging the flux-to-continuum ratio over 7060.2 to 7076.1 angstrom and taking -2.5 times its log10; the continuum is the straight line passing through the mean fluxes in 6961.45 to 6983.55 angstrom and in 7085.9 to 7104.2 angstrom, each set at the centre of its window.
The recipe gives -0.01 mag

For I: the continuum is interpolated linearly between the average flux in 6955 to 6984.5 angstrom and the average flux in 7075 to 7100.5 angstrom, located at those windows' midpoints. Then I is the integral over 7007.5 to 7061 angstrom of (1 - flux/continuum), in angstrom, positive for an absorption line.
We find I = 0.4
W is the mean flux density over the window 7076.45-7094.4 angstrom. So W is 24.5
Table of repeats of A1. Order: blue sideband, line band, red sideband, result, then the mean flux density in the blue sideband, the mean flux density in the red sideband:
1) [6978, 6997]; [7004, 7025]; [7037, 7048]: 0.016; 25.2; 24.7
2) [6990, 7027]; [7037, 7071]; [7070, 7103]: 0.004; 24.9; 24.6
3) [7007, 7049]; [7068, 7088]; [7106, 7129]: -0.024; 24.6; 23.8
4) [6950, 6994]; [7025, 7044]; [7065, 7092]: 0.007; 25.2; 24.7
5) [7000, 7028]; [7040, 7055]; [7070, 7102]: -0.001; 24.7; 24.6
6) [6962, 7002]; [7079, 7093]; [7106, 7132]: -0.013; 25.2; 23.8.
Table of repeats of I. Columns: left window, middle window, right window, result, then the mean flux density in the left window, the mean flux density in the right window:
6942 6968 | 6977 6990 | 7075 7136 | 0.1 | 25.4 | 24.2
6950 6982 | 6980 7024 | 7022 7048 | 0.1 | 25.2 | 24.8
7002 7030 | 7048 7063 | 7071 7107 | 0.0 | 24.7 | 24.6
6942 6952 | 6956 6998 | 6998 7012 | -0.1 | 25.5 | 24.9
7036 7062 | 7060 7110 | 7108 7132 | -0.7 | 24.6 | 23.8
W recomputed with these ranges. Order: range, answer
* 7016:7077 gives 24.7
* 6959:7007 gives 25.2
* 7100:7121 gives 24.1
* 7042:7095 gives 24.6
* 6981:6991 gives 25.1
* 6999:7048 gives 24.7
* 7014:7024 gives 24.4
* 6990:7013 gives 25.1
